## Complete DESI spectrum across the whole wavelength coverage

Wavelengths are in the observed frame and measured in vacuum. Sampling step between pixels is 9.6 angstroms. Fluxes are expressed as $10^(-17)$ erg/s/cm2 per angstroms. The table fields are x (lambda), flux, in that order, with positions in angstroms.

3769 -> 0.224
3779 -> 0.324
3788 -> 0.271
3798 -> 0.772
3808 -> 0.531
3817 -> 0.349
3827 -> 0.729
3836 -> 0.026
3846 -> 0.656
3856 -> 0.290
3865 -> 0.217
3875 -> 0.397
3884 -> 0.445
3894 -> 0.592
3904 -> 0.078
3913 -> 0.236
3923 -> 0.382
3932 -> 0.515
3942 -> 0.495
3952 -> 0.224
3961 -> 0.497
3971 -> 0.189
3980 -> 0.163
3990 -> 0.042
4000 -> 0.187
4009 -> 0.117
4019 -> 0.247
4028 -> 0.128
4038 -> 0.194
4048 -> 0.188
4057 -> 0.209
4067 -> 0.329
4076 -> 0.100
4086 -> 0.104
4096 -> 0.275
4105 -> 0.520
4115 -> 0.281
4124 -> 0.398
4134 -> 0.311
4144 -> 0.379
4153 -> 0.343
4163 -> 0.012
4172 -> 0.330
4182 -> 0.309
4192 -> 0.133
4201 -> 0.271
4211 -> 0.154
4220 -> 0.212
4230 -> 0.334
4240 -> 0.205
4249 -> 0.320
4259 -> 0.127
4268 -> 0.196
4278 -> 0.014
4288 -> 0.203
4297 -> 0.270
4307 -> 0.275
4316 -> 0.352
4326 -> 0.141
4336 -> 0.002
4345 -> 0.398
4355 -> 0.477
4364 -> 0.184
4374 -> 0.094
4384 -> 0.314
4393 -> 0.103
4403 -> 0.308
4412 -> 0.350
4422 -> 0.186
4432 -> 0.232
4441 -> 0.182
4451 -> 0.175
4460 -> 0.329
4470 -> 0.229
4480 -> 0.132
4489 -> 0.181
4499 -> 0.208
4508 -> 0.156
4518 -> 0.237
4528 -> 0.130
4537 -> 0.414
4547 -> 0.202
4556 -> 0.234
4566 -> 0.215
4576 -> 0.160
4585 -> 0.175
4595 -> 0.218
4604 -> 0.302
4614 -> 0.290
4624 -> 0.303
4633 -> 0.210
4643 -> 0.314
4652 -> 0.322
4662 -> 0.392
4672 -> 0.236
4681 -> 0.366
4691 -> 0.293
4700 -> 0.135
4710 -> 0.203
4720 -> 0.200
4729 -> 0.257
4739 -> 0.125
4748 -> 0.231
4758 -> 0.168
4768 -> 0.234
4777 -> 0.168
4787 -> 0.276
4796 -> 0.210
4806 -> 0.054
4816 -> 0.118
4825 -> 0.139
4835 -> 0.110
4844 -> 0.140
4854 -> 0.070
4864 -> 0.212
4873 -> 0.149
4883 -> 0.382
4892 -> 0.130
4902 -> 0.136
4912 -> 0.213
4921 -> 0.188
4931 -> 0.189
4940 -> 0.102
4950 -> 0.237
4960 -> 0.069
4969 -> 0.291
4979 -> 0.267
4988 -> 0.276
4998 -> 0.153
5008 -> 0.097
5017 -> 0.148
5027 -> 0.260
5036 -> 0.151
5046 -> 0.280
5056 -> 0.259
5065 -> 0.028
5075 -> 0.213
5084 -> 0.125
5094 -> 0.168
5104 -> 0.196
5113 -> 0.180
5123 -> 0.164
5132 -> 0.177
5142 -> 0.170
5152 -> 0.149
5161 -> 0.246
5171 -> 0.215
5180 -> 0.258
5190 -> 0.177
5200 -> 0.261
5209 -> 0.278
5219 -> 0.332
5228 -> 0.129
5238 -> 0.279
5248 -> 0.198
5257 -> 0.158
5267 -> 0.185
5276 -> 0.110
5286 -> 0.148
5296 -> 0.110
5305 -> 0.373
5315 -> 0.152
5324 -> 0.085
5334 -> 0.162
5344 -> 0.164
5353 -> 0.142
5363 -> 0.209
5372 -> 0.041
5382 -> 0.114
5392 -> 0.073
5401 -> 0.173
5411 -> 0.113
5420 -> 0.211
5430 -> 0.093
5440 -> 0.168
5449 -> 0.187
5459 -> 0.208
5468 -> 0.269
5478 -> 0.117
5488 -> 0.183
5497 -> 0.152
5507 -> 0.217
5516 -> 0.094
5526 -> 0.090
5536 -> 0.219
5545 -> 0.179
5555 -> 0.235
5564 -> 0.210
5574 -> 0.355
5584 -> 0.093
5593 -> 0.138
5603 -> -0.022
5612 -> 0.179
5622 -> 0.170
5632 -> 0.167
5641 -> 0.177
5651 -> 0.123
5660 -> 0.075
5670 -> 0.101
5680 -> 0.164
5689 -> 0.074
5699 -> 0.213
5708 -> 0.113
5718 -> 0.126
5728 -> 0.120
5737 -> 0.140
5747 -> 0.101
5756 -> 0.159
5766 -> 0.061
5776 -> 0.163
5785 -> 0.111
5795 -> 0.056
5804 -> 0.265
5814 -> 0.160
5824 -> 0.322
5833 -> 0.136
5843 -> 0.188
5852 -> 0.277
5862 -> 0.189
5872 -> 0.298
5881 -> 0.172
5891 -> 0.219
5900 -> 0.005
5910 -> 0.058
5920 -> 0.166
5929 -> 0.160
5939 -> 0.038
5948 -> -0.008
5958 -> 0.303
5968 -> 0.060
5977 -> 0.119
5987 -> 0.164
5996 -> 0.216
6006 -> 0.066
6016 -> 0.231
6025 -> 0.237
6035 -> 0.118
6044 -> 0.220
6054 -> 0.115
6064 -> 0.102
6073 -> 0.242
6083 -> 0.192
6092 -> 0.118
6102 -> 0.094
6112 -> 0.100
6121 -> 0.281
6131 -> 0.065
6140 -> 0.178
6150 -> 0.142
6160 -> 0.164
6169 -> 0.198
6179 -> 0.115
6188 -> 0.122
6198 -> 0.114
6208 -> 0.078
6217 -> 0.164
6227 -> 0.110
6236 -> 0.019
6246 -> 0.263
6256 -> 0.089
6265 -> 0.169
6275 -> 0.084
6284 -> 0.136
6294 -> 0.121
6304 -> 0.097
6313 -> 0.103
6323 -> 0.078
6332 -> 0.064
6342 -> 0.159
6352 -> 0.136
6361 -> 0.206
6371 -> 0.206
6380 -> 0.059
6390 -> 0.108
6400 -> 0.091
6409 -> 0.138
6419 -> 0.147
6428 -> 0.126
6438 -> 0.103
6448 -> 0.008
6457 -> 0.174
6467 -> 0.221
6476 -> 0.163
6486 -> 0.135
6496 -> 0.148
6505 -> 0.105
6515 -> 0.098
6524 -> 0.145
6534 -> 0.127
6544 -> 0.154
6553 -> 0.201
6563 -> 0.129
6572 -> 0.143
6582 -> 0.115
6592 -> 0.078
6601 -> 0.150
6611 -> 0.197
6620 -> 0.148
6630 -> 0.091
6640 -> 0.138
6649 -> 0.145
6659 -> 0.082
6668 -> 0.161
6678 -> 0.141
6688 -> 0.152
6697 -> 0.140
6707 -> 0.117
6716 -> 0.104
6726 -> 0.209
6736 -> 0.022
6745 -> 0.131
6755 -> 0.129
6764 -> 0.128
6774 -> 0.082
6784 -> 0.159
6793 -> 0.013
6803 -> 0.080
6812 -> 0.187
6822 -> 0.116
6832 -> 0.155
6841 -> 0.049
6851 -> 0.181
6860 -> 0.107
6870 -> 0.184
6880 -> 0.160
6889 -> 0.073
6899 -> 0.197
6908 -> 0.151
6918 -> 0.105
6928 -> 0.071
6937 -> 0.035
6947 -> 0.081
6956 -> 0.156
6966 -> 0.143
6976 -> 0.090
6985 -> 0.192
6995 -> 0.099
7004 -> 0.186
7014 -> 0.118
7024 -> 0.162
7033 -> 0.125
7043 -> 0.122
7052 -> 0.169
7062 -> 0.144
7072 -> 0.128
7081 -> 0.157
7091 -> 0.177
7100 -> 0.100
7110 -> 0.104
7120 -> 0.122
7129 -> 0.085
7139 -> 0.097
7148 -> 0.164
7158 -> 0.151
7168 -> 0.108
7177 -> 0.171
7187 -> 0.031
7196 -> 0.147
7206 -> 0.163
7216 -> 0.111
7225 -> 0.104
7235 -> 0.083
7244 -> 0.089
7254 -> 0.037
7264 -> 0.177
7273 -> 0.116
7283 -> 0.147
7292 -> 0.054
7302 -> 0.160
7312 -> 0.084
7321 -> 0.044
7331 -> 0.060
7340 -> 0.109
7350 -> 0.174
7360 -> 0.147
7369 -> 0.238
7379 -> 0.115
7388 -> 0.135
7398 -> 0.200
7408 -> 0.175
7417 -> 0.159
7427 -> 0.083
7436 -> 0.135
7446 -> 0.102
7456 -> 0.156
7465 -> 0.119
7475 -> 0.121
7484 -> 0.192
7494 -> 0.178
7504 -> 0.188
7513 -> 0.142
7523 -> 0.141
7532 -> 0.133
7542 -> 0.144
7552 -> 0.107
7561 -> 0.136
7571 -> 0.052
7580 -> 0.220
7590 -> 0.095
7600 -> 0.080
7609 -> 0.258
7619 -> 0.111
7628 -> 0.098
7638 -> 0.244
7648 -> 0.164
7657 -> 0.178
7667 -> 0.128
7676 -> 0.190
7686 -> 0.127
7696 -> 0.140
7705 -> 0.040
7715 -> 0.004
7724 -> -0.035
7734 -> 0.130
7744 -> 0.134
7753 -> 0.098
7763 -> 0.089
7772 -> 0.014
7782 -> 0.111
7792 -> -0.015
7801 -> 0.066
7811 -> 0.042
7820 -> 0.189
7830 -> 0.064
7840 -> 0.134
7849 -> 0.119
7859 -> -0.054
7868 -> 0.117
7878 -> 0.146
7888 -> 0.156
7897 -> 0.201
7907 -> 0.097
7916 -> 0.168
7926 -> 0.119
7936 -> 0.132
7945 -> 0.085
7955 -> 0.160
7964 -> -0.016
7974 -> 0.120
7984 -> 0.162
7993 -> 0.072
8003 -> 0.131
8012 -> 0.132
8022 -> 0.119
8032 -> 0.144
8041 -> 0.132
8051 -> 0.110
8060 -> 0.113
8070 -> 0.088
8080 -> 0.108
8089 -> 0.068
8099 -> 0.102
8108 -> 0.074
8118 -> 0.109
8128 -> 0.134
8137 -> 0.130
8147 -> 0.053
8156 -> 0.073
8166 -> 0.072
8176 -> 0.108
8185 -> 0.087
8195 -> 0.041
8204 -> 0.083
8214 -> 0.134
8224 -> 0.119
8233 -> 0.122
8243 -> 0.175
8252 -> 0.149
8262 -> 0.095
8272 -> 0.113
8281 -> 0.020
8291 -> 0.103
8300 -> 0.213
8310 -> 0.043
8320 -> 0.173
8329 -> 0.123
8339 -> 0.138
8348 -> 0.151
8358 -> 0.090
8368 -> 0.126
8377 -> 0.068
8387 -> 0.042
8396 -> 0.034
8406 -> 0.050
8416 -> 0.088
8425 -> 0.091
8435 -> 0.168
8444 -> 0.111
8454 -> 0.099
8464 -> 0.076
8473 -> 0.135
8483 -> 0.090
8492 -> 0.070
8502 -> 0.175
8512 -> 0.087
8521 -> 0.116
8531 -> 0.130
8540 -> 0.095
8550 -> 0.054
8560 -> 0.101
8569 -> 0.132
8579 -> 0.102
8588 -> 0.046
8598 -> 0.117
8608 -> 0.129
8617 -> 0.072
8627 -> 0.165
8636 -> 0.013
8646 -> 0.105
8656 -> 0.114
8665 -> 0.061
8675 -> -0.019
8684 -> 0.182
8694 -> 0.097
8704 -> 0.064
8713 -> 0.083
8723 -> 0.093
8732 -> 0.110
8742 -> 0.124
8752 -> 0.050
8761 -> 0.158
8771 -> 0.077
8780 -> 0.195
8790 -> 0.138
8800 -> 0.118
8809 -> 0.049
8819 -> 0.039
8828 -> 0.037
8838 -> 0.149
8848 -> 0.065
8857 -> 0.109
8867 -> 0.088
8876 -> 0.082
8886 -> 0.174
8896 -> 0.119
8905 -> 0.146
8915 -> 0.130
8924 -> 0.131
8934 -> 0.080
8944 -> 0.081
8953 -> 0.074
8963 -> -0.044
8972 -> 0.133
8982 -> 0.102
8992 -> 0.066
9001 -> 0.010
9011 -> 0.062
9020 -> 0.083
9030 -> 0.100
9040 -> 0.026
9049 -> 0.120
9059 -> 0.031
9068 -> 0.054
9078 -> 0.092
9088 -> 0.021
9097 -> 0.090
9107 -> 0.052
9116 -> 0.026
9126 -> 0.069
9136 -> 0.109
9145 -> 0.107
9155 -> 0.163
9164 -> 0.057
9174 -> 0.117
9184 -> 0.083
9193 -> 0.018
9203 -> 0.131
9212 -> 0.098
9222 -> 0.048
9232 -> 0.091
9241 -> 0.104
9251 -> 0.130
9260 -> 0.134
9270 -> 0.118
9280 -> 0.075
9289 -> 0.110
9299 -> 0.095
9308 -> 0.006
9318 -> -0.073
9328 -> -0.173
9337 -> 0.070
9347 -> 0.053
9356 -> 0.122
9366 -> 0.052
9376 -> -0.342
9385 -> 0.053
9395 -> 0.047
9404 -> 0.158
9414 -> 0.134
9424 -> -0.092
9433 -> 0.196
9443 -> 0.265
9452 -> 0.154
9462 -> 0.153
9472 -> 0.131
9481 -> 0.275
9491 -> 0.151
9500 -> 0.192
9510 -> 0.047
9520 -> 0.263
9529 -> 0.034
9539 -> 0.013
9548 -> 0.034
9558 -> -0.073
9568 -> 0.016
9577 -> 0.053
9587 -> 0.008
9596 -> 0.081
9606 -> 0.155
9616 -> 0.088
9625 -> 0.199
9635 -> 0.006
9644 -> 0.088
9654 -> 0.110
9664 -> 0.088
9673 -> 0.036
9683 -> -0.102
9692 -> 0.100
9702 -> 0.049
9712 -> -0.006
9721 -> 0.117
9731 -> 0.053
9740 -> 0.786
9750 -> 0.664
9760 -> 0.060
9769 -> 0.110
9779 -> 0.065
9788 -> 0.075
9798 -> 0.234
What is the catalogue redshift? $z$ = 1.614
